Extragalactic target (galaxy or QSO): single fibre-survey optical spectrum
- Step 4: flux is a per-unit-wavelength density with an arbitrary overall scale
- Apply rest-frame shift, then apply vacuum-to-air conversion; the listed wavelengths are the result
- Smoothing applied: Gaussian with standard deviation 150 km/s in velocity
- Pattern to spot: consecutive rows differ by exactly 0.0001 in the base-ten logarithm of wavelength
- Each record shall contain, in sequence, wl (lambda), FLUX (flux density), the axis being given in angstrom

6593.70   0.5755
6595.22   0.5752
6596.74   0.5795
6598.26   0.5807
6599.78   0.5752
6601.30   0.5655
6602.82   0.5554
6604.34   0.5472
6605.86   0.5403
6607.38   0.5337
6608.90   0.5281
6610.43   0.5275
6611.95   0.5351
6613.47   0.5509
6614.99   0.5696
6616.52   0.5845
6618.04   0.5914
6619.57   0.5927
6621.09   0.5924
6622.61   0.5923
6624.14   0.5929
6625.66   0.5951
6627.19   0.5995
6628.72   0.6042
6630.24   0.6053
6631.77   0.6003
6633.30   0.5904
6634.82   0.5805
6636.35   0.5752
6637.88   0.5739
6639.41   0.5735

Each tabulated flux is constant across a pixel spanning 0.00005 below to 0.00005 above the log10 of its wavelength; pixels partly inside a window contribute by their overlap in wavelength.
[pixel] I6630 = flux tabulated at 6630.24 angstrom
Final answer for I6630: 0.6053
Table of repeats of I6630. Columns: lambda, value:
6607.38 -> 0.5337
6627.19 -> 0.5995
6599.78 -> 0.5752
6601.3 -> 0.5655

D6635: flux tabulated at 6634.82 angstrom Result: 0.5805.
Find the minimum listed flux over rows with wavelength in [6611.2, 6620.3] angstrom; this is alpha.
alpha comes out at 0.5351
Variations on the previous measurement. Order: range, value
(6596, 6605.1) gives 0.5472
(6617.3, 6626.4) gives 0.5914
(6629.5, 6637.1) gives 0.5752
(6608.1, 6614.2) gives 0.5275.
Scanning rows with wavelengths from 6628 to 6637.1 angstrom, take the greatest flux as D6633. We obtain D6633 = 0.6053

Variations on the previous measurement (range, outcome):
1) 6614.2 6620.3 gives 0.5927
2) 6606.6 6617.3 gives 0.5845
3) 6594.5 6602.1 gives 0.5807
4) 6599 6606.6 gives 0.5752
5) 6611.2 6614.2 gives 0.5509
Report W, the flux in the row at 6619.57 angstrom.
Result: 0.5927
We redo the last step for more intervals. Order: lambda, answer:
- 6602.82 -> 0.5554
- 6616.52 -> 0.5845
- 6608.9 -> 0.5281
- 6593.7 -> 0.5755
